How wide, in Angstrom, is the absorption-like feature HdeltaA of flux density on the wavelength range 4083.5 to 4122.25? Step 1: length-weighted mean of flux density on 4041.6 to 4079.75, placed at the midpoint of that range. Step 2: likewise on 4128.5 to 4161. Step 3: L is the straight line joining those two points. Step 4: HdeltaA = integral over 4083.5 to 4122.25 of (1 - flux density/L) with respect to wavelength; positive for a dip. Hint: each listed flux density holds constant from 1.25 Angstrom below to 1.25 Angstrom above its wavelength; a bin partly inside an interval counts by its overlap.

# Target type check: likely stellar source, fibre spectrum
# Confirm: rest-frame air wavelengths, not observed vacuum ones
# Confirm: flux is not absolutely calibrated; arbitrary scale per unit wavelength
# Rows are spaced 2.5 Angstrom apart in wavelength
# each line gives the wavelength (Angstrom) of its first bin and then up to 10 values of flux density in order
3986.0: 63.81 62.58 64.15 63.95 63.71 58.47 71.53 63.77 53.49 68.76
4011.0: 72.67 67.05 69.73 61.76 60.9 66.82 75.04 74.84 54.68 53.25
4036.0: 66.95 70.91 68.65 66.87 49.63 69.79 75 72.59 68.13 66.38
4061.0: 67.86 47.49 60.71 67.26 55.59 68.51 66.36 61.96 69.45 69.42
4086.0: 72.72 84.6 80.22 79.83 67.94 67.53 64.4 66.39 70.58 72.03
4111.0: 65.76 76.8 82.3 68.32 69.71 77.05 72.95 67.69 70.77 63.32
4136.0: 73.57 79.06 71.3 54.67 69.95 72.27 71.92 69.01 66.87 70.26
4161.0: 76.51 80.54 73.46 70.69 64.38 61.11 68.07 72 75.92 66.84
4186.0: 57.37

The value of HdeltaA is -3.20 Angstrom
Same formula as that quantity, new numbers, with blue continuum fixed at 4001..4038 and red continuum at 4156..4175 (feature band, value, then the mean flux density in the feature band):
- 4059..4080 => 1.5 Angstrom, 62.2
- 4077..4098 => -1.6 Angstrom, 73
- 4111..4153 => -1.0 Angstrom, 71.1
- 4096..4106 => 0.2 Angstrom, 66.9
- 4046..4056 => -0.4 Angstrom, 69.1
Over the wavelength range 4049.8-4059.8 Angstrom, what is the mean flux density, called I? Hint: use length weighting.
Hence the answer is 70.5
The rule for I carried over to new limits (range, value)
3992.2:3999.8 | 62.1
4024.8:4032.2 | 68.2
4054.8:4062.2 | 67.4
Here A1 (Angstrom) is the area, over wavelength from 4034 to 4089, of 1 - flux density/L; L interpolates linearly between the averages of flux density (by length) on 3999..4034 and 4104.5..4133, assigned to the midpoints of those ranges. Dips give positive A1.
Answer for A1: 1.6 Angstrom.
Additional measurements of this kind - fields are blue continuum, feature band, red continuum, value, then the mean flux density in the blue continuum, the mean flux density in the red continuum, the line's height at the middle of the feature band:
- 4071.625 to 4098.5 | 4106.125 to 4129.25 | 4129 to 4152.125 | -0.7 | 71.5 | 69.6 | 70.4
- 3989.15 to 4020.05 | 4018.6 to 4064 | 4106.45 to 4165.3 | 0.8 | 64.8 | 71.4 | 66.7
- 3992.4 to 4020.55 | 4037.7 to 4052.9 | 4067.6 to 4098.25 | 0.2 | 64.9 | 70.3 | 67.6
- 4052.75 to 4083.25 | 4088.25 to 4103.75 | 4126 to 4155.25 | -1.5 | 64.4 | 69.5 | 66.4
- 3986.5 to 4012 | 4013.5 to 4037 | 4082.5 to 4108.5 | 0.5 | 64.2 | 72.4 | 66.4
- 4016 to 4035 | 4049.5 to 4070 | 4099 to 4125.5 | 0.4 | 64.3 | 71.3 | 67.1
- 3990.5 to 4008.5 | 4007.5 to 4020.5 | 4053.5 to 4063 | -0.7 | 63.1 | 66.6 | 63.9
